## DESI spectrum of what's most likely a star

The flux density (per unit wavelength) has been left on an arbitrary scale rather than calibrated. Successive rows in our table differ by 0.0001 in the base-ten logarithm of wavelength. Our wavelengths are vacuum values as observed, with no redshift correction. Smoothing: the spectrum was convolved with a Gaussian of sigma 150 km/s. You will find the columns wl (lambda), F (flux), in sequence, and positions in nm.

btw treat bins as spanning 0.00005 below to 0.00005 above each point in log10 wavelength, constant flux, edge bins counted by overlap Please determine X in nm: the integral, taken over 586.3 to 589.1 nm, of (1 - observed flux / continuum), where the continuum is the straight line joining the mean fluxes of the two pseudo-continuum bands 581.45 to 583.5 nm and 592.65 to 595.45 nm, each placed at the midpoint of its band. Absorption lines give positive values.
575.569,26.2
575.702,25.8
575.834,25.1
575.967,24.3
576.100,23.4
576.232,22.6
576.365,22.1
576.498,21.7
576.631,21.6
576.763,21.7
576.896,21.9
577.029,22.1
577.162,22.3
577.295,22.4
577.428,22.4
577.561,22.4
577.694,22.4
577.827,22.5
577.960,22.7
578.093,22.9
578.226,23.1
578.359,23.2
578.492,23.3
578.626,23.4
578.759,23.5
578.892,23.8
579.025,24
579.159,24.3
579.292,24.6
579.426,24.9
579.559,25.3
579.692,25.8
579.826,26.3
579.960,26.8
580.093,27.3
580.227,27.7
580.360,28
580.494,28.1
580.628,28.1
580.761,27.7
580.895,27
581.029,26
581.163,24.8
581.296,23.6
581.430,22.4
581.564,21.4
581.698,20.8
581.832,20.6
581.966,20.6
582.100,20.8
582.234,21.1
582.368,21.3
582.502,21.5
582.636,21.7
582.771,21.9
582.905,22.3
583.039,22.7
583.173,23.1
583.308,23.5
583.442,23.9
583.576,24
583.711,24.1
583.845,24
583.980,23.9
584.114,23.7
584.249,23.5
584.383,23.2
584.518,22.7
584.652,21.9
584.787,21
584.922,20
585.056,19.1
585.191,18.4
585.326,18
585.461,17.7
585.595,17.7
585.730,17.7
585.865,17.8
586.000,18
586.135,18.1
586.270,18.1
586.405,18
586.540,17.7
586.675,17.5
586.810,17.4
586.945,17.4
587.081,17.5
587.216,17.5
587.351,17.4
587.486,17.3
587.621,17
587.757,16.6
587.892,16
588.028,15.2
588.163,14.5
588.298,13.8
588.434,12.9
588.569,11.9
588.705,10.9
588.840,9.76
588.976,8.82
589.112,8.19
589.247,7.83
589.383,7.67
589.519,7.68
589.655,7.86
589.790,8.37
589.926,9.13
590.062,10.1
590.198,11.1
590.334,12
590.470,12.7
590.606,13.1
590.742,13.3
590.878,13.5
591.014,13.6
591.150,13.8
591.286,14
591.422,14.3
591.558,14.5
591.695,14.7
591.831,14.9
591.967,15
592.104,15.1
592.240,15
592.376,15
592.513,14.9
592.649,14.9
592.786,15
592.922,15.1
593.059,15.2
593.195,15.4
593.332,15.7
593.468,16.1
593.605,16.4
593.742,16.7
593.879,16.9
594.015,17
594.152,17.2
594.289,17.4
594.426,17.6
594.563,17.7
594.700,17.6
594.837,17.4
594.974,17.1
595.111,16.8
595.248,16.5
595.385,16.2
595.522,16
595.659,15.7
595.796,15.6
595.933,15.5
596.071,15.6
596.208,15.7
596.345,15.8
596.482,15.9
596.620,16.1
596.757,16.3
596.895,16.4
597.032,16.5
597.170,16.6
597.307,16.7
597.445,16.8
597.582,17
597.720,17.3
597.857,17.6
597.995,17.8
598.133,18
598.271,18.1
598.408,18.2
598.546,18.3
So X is 0.62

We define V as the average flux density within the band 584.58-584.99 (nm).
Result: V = 21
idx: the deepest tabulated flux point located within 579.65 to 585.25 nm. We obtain 18.4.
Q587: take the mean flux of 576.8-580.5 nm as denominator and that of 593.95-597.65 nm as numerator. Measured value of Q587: 0.69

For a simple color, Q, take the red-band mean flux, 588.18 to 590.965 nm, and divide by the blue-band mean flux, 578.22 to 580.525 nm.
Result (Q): 0.4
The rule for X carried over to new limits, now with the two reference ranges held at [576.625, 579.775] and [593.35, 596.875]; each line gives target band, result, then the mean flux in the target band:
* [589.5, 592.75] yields 0.913 nm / 13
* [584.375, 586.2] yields 0.105 nm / 19.3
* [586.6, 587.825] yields 0.147 nm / 17.3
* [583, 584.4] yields -0.172 nm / 23.6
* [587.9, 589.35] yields 0.579 nm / 11.5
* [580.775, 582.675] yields -0.062 nm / 22.6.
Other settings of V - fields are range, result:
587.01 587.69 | 17.3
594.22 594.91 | 17.5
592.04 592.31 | 15.1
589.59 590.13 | 8.88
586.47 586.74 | 17.6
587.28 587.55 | 17.4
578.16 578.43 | 23.2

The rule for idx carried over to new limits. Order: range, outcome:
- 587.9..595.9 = 7.67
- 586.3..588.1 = 15.2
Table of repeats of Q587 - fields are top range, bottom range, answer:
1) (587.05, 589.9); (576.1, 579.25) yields 0.55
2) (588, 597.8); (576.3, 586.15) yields 0.63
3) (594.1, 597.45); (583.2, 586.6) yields 0.80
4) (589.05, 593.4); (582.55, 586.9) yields 0.62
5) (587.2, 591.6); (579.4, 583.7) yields 0.52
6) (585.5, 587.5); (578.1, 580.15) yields 0.72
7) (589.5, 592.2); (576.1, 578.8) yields 0.56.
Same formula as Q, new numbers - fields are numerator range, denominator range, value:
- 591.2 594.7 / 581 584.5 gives 0.69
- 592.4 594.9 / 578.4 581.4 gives 0.64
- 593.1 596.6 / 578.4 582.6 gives 0.68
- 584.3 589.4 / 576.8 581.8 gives 0.67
